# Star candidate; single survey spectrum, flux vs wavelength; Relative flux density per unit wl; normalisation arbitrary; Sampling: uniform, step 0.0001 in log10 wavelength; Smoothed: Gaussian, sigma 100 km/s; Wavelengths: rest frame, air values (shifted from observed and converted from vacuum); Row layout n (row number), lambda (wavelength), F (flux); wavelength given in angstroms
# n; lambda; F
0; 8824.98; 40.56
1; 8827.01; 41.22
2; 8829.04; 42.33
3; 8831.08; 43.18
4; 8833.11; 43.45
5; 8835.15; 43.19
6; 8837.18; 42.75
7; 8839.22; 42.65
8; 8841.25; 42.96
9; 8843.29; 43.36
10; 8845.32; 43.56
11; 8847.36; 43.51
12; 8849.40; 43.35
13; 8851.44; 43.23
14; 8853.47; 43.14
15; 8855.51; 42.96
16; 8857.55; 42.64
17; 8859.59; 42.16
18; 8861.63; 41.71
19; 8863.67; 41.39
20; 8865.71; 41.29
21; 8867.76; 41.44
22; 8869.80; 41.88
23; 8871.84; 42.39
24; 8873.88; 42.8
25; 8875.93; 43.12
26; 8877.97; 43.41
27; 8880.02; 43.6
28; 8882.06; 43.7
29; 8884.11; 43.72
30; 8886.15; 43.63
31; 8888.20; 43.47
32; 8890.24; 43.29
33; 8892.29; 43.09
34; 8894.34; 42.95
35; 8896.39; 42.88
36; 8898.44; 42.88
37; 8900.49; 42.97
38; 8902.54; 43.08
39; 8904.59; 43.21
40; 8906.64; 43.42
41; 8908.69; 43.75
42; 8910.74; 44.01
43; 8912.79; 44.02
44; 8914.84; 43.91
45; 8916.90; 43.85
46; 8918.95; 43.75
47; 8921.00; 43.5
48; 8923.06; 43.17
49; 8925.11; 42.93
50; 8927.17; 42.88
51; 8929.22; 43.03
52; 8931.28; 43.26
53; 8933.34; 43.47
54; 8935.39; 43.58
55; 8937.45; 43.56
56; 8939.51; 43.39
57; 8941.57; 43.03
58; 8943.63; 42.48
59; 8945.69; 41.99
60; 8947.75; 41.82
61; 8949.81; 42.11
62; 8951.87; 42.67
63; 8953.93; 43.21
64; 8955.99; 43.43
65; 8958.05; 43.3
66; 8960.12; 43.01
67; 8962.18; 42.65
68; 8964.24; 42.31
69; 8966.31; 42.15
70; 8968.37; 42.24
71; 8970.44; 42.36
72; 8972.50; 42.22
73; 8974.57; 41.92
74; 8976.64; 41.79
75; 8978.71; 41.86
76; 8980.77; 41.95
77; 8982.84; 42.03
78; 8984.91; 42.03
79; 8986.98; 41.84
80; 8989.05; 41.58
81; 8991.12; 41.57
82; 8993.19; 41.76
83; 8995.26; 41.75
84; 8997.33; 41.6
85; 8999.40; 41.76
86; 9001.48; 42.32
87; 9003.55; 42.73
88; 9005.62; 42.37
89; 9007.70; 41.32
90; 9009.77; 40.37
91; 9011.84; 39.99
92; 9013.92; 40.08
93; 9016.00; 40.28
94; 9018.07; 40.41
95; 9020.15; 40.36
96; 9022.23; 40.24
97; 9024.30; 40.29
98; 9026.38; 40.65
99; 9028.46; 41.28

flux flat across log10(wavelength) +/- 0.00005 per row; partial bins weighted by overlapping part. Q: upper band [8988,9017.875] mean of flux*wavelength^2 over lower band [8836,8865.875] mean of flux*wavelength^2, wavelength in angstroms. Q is 1.00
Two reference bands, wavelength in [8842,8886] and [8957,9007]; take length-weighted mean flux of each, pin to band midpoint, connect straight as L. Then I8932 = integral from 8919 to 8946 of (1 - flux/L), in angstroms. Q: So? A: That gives -0.48 angstroms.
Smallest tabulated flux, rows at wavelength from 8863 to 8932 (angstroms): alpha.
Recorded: 41.29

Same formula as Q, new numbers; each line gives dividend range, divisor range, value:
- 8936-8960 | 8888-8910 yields 1.00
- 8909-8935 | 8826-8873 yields 1.04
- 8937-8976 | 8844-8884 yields 1.02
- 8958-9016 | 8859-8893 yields 1.00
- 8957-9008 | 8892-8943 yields 0.99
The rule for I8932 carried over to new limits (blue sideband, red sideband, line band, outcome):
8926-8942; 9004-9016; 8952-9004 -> -0.4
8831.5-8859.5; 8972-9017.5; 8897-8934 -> -0.9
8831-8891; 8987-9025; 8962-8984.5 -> -0.3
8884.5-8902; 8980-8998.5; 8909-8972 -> -0.8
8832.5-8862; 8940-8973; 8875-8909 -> -0.4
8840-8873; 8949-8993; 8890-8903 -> -0.2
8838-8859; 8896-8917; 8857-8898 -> 0.5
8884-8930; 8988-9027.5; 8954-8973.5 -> -0.3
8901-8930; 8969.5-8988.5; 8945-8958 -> 0.0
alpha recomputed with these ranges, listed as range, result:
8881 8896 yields 42.95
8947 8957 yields 41.82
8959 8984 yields 41.79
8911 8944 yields 42.48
